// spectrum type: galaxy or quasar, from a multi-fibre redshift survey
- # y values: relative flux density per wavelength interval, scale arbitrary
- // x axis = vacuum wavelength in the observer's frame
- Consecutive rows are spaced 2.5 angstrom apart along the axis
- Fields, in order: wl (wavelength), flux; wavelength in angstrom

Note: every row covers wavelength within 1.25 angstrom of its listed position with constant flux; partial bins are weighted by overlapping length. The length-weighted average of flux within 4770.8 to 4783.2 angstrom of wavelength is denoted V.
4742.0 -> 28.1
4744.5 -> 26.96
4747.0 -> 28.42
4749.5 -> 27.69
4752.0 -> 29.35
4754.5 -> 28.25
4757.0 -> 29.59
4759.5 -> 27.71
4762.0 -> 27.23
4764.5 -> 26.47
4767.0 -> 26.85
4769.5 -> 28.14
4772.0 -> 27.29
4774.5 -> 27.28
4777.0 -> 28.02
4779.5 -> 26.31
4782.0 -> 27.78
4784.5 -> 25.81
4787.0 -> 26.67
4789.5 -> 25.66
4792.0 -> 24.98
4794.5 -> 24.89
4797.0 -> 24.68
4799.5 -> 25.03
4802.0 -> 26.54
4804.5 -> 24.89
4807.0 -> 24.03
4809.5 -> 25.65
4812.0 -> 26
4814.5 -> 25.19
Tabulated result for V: 27.3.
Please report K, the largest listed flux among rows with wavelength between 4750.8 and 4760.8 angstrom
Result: 29.59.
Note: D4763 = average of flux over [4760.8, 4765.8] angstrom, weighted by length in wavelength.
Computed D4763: 26.8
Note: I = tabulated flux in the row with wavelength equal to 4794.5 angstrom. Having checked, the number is 24.89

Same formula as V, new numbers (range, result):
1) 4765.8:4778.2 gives 27.5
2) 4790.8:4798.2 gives 24.9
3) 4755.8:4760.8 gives 28.6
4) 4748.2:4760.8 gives 28.5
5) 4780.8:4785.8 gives 26.8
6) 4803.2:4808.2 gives 24.5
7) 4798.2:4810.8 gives 25.2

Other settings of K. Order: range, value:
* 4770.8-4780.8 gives 28.02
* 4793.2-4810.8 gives 26.54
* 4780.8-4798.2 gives 27.78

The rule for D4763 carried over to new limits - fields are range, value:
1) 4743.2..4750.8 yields 27.7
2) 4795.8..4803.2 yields 25.4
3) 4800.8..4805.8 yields 25.7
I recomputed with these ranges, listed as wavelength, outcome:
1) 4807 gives 24.03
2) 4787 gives 26.67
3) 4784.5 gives 25.81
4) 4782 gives 27.78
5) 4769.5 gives 28.14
